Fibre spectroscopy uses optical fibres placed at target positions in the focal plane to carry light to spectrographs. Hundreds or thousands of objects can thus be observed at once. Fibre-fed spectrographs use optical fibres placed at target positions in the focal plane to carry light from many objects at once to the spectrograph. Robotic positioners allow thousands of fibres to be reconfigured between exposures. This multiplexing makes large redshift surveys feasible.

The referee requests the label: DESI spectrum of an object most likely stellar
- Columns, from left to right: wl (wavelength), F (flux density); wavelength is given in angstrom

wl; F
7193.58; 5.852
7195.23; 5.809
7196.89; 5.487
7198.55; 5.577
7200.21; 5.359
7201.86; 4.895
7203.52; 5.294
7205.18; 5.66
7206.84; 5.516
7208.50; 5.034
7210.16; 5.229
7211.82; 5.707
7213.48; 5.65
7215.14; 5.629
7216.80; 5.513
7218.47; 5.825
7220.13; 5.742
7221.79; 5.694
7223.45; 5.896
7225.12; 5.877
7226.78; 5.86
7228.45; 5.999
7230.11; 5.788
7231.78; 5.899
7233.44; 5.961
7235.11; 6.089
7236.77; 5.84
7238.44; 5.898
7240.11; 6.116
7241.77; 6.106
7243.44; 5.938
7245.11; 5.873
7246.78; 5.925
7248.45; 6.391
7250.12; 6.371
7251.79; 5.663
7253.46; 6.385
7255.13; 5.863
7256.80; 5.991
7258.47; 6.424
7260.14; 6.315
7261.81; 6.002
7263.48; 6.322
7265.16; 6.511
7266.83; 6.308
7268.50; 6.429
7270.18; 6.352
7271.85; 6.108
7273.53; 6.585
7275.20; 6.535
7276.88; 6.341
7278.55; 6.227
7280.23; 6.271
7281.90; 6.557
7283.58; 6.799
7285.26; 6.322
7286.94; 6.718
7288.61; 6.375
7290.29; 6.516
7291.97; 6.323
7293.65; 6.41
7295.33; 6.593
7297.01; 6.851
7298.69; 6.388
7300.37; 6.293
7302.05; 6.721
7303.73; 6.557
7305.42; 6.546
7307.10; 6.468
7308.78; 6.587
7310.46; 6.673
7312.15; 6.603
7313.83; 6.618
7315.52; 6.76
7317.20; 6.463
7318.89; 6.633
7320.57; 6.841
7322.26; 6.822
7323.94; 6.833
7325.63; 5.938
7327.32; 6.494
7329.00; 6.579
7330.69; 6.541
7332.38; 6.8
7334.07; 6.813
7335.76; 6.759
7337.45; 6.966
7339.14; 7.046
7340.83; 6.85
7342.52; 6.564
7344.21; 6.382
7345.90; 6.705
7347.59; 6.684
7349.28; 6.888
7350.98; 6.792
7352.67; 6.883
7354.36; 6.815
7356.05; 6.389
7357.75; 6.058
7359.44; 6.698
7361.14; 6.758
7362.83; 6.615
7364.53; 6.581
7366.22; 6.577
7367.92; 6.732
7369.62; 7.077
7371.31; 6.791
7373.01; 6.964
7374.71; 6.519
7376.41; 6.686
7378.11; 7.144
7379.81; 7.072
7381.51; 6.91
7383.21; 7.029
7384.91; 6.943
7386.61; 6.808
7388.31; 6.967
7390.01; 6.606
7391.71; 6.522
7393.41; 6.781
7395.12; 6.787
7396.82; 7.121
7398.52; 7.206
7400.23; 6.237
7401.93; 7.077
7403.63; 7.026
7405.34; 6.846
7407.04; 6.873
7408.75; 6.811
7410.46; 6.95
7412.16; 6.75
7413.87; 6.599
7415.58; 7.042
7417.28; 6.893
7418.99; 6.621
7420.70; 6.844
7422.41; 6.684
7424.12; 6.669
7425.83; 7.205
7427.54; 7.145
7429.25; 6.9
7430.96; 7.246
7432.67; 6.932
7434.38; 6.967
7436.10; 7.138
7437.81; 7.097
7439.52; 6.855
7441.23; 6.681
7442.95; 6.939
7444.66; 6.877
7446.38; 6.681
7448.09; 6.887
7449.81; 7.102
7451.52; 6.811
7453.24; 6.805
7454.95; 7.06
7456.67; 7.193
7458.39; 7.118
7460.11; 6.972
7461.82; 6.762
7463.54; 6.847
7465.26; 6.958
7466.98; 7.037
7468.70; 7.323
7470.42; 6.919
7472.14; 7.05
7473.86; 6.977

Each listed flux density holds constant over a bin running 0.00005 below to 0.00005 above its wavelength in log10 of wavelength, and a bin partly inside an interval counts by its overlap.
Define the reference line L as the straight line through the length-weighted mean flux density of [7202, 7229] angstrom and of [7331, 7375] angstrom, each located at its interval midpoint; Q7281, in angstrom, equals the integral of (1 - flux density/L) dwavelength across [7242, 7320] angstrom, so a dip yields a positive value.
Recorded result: -3.2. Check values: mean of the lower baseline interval 5.61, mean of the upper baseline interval 6.72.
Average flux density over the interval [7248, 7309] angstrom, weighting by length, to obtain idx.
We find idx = 6.39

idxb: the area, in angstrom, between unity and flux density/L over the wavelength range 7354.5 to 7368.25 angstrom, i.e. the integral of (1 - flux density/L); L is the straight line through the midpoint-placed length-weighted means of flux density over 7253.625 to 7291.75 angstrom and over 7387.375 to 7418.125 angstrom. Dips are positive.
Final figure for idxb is 0.3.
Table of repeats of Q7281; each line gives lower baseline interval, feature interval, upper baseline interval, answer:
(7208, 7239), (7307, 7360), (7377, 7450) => -2.0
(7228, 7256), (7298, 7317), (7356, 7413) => -0.6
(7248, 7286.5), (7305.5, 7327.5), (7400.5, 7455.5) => -0.4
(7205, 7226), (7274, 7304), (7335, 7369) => -1.4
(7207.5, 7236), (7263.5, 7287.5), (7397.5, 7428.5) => -1.5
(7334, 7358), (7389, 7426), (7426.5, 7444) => 0.5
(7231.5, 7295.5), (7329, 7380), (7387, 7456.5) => -0.9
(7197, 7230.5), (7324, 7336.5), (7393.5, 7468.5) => -0.6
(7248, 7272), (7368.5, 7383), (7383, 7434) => -0.4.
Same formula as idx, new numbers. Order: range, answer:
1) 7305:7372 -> 6.67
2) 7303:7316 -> 6.59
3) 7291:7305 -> 6.51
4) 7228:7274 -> 6.12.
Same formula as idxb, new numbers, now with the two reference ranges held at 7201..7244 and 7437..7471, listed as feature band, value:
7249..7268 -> -0.9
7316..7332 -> -0.8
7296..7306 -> -0.7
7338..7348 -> -0.6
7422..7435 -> -0.3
